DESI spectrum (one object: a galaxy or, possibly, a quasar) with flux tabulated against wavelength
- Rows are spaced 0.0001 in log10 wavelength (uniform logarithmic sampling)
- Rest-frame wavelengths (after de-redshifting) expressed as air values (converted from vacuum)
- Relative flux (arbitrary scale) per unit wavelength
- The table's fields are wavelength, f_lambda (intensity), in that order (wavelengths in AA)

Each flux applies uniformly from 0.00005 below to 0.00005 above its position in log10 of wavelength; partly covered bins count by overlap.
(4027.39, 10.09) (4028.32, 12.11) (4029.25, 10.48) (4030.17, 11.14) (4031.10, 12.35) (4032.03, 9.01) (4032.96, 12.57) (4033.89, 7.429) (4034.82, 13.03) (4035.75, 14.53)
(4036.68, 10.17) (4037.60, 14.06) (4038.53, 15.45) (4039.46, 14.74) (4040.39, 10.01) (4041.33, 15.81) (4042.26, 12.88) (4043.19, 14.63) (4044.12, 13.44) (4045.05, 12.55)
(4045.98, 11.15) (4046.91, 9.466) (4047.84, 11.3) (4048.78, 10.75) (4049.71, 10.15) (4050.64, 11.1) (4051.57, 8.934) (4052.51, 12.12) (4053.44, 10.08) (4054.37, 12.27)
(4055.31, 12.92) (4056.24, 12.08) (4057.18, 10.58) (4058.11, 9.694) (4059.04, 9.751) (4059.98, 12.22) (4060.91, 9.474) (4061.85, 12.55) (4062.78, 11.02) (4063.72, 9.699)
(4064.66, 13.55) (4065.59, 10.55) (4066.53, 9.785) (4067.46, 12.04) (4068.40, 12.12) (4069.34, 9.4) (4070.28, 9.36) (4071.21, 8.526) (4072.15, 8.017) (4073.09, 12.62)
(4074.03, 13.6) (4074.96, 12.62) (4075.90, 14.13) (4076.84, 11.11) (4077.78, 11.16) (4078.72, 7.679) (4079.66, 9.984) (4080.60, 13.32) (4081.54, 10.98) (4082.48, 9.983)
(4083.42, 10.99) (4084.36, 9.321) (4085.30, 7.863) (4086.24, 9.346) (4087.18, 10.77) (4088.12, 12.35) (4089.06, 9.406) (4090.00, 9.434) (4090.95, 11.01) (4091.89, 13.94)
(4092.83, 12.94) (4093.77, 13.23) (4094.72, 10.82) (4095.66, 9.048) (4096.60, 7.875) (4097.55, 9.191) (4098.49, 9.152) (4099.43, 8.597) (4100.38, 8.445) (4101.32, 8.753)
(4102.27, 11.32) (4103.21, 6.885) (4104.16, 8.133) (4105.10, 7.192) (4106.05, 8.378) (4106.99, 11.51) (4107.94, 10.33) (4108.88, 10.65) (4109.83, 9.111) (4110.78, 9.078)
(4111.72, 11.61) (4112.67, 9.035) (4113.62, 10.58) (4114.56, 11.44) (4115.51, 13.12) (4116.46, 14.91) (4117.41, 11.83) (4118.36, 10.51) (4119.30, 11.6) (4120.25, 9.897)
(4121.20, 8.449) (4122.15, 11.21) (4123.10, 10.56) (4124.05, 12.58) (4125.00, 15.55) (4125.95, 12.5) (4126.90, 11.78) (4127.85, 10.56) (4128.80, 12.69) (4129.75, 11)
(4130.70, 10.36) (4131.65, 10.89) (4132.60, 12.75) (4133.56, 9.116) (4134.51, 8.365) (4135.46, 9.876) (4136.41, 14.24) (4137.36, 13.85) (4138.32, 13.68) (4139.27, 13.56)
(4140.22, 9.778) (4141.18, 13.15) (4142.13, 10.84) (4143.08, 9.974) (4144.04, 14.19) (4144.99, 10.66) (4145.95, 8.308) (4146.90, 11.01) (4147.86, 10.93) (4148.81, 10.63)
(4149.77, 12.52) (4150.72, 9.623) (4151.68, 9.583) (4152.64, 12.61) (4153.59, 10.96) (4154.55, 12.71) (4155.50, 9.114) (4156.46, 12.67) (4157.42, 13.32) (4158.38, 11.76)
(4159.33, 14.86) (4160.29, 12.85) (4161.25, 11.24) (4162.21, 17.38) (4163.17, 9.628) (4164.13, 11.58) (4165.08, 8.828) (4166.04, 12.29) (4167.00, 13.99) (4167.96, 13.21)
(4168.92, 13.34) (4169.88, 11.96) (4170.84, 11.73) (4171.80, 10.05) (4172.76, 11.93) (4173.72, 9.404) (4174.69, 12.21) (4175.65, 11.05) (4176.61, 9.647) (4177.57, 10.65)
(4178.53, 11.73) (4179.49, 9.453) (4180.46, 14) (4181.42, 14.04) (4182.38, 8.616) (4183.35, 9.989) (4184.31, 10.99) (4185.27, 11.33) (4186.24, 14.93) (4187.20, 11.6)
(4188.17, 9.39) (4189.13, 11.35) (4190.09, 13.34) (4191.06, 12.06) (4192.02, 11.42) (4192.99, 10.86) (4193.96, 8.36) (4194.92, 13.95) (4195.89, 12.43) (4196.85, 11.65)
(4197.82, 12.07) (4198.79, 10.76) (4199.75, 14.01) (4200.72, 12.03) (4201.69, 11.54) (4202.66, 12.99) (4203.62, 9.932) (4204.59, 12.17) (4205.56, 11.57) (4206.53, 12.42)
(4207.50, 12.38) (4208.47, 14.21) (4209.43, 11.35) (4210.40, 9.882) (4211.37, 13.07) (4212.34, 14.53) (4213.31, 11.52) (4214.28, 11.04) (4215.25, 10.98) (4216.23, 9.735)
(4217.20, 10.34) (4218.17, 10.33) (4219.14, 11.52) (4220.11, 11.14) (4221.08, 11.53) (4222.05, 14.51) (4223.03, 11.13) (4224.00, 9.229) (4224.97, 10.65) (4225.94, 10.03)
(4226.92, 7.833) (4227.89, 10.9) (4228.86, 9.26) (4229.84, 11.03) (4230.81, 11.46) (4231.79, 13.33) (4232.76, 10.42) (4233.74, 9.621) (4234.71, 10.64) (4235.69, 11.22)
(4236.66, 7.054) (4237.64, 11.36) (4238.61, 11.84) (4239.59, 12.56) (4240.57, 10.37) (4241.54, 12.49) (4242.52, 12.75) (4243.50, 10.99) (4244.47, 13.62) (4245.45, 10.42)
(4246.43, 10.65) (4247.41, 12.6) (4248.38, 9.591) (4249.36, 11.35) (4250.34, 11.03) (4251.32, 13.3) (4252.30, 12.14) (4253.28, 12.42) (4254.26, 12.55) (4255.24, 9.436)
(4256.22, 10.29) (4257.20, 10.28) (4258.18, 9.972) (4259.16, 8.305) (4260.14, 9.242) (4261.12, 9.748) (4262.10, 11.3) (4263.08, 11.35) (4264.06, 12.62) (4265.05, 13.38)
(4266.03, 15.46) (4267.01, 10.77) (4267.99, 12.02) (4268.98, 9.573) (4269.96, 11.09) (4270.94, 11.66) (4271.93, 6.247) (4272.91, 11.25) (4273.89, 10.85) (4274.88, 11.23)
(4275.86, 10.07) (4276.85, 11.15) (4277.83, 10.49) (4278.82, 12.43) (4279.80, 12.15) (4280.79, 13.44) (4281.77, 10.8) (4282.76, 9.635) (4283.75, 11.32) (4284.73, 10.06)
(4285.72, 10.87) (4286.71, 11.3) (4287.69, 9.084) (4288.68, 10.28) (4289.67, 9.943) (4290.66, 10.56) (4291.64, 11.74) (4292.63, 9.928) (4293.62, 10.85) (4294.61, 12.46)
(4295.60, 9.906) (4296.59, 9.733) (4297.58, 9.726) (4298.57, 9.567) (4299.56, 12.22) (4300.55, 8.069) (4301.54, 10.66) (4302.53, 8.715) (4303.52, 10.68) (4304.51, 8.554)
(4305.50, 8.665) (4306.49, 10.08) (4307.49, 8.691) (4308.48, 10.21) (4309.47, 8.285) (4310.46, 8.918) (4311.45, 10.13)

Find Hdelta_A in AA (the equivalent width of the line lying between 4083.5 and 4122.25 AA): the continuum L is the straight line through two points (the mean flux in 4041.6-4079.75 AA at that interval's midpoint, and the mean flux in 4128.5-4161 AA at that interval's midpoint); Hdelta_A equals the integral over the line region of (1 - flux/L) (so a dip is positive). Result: 4.0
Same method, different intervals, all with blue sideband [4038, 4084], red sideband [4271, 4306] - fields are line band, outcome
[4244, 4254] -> -1.07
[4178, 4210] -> -2.81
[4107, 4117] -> 0.14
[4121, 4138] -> -0.66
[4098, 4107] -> 2.02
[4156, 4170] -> -2.11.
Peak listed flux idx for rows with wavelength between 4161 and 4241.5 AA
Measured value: 17.38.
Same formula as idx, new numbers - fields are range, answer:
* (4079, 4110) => 13.94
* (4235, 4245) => 13.62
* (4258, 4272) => 15.46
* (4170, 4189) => 14.93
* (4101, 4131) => 15.55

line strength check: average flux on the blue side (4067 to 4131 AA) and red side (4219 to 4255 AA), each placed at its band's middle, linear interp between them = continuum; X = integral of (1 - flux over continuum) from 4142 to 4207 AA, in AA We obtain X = -4.1 AA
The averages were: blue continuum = 10.6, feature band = 11.6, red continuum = 11.2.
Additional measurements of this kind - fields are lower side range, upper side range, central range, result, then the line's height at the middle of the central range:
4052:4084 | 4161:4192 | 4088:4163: 2.0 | 11.4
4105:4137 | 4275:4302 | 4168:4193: -1.3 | 10.9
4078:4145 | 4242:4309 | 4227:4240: 0.1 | 10.8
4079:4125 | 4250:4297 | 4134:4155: -1.7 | 10.5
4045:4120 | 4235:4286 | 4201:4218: -1.1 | 11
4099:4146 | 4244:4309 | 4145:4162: -1.0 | 10.9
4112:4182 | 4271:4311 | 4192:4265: -2.8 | 10.9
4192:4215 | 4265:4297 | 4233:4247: 0.4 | 11.5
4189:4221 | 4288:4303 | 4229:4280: -0.9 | 10.9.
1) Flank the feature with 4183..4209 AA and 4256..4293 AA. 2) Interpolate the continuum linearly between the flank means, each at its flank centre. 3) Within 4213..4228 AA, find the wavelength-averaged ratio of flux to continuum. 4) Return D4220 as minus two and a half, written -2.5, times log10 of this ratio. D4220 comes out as 0.08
